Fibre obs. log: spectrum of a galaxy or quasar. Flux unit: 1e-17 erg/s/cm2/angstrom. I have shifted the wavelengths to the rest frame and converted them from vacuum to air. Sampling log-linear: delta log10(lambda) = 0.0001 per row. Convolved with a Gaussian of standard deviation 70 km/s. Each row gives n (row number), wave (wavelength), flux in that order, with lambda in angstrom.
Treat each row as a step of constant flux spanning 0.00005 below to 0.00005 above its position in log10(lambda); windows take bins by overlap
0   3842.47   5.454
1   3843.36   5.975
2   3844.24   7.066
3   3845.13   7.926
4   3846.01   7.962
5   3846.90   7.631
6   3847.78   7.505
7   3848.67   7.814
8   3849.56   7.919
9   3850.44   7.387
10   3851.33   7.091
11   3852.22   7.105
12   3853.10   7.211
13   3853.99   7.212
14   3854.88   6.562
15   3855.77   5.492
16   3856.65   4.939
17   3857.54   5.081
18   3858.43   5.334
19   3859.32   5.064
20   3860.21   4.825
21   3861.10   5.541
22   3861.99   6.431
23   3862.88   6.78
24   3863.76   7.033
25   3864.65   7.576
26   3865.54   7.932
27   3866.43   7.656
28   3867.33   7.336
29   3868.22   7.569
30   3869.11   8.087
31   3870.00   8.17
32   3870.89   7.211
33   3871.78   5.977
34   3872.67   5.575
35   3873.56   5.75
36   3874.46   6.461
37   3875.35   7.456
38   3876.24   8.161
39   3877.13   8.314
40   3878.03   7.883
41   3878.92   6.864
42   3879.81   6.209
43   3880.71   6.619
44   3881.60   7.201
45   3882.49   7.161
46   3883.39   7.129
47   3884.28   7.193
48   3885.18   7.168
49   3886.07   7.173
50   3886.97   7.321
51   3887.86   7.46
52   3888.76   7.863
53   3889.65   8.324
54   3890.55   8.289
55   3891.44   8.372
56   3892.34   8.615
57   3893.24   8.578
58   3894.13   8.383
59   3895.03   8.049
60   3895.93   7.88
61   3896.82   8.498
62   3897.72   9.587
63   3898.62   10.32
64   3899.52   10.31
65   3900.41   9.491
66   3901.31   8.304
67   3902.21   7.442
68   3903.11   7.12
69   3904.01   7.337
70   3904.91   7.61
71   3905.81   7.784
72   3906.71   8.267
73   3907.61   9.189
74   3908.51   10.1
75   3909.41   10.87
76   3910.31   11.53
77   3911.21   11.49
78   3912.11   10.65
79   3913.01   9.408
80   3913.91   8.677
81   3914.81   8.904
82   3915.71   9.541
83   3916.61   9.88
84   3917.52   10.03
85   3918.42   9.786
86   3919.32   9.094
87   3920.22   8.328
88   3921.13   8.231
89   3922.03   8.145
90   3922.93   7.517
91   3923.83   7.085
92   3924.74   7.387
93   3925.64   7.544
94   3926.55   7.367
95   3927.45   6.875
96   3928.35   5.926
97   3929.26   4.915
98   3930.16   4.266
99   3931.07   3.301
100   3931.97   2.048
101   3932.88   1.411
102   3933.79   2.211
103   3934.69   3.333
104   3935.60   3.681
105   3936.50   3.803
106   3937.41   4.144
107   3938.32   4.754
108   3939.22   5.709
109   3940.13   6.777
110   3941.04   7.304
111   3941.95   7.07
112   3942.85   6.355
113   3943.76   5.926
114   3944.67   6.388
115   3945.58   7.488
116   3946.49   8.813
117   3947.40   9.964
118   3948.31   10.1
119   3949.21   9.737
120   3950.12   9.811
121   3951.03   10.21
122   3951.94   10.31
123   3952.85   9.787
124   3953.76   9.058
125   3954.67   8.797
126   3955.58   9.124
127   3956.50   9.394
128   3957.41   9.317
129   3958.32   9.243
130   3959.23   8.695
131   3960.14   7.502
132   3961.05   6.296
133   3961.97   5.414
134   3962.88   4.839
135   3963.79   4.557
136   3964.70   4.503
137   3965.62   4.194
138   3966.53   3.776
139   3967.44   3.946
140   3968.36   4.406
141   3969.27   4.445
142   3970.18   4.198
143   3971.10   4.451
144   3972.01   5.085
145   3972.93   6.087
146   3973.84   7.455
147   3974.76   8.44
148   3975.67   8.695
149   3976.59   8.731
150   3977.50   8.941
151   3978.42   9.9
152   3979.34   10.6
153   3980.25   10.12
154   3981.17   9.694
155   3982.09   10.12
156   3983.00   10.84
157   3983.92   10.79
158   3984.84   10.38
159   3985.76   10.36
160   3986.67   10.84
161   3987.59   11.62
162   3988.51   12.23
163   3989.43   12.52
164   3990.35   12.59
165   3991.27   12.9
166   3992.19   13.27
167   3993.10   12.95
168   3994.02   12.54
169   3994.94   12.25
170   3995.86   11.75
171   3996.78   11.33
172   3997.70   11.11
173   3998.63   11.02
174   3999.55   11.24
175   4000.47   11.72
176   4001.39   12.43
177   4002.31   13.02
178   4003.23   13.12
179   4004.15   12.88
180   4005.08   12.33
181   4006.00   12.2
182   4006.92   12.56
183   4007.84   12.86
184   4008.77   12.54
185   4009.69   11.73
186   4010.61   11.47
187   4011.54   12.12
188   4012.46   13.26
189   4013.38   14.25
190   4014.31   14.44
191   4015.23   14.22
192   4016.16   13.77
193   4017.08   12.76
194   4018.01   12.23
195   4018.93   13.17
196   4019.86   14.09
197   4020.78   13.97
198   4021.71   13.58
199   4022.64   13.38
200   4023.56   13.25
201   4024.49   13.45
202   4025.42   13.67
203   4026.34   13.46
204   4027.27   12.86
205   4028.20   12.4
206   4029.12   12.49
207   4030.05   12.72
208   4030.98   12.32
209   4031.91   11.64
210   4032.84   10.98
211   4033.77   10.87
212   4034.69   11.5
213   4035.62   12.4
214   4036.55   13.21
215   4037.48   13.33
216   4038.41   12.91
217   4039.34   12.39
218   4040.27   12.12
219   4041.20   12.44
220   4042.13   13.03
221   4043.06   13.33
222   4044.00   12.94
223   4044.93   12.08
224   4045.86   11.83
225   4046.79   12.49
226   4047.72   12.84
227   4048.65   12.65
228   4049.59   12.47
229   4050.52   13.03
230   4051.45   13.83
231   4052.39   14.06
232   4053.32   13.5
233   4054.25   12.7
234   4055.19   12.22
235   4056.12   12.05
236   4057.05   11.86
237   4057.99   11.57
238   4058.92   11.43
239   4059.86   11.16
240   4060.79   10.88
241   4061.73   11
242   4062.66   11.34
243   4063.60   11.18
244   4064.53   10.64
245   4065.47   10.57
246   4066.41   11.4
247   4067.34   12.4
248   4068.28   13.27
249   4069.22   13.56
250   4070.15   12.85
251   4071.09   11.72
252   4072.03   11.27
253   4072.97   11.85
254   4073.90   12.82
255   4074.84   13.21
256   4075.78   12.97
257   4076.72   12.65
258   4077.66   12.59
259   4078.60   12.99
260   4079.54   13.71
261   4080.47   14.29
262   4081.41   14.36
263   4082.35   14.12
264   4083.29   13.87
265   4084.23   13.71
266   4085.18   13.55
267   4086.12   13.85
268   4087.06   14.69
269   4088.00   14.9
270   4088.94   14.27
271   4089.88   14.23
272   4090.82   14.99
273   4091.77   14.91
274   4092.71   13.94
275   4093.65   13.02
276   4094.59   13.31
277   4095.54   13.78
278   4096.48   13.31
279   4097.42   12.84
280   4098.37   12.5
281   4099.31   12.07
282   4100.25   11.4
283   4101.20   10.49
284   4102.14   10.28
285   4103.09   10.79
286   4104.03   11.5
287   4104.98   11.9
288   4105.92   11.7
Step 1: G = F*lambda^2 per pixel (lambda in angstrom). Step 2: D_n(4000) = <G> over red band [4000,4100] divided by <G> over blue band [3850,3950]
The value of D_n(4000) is 1.88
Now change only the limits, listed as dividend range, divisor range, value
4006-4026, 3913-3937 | 2.10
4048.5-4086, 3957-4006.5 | 1.40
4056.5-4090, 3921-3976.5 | 2.07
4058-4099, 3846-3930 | 1.84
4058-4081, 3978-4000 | 1.11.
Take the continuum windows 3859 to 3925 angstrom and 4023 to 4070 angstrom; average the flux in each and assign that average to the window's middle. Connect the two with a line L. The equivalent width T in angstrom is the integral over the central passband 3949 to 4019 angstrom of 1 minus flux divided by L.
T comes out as 4.5 angstrom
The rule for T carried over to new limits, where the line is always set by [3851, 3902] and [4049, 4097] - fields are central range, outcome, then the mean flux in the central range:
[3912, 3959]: 8.4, 7.39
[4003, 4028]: -4.0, 13.1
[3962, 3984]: 6.9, 6.94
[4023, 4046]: -1.5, 12.6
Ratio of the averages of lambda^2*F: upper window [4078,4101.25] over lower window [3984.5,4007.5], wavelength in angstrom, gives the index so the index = 1.2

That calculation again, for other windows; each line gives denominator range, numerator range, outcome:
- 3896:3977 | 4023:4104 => 1.84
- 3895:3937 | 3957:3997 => 1.17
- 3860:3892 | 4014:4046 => 1.93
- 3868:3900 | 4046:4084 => 1.77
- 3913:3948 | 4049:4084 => 2.02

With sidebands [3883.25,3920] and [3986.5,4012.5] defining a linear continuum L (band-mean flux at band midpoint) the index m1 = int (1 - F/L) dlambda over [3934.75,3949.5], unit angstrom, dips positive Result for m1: 5.20 angstrom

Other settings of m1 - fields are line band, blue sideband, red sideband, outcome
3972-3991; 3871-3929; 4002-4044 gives 2.2 angstrom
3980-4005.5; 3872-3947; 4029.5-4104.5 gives -3.9 angstrom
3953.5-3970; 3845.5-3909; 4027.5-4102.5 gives 5.6 angstrom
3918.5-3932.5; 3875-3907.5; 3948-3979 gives 2.0 angstrom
